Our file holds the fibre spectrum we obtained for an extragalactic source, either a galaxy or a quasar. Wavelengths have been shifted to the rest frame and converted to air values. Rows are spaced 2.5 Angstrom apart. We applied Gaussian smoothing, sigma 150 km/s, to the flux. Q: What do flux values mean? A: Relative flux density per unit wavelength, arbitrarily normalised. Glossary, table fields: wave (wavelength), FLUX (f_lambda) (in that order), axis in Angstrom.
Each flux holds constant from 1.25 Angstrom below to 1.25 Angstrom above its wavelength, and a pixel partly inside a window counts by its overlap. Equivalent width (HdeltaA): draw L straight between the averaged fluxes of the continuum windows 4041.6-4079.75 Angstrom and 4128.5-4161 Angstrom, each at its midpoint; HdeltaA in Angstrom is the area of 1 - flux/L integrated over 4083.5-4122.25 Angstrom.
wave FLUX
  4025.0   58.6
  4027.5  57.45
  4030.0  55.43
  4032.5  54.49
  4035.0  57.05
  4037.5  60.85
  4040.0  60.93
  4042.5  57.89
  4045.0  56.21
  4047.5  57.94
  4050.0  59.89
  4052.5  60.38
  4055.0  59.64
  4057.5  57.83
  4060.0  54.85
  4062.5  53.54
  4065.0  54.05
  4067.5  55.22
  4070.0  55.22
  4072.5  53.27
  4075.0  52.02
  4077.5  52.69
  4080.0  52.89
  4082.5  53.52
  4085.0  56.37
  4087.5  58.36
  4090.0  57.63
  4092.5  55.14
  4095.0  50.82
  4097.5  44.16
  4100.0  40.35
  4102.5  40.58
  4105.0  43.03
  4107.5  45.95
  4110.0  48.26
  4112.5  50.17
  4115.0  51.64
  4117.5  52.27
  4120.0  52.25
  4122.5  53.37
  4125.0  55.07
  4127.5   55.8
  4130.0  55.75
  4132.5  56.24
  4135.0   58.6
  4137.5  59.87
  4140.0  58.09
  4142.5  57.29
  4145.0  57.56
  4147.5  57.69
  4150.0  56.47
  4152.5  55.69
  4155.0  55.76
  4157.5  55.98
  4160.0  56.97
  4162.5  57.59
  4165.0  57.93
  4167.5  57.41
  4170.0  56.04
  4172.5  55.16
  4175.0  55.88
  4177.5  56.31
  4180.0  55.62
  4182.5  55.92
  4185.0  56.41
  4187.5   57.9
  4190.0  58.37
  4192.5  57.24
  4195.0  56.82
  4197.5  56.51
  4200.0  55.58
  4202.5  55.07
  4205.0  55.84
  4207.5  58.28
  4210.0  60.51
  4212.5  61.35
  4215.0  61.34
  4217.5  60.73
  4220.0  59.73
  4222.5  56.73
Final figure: 4.5 Angstrom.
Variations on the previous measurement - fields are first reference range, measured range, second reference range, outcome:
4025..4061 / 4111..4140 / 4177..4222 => 1.6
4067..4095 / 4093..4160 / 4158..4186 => 3.4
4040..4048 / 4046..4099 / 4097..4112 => -3.8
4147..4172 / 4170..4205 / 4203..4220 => 1.1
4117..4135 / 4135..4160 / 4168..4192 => -0.8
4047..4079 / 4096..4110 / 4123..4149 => 3.2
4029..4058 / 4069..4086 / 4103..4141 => 0.7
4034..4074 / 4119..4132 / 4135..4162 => 0.6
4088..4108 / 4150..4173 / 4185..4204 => -1.2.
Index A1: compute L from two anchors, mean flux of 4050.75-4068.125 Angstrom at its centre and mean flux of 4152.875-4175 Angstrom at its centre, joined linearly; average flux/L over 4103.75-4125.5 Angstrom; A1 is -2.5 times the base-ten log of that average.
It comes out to 0.13 mag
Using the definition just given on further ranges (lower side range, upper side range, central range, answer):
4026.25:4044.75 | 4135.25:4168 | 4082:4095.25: 0.03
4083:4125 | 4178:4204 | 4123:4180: -0.06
